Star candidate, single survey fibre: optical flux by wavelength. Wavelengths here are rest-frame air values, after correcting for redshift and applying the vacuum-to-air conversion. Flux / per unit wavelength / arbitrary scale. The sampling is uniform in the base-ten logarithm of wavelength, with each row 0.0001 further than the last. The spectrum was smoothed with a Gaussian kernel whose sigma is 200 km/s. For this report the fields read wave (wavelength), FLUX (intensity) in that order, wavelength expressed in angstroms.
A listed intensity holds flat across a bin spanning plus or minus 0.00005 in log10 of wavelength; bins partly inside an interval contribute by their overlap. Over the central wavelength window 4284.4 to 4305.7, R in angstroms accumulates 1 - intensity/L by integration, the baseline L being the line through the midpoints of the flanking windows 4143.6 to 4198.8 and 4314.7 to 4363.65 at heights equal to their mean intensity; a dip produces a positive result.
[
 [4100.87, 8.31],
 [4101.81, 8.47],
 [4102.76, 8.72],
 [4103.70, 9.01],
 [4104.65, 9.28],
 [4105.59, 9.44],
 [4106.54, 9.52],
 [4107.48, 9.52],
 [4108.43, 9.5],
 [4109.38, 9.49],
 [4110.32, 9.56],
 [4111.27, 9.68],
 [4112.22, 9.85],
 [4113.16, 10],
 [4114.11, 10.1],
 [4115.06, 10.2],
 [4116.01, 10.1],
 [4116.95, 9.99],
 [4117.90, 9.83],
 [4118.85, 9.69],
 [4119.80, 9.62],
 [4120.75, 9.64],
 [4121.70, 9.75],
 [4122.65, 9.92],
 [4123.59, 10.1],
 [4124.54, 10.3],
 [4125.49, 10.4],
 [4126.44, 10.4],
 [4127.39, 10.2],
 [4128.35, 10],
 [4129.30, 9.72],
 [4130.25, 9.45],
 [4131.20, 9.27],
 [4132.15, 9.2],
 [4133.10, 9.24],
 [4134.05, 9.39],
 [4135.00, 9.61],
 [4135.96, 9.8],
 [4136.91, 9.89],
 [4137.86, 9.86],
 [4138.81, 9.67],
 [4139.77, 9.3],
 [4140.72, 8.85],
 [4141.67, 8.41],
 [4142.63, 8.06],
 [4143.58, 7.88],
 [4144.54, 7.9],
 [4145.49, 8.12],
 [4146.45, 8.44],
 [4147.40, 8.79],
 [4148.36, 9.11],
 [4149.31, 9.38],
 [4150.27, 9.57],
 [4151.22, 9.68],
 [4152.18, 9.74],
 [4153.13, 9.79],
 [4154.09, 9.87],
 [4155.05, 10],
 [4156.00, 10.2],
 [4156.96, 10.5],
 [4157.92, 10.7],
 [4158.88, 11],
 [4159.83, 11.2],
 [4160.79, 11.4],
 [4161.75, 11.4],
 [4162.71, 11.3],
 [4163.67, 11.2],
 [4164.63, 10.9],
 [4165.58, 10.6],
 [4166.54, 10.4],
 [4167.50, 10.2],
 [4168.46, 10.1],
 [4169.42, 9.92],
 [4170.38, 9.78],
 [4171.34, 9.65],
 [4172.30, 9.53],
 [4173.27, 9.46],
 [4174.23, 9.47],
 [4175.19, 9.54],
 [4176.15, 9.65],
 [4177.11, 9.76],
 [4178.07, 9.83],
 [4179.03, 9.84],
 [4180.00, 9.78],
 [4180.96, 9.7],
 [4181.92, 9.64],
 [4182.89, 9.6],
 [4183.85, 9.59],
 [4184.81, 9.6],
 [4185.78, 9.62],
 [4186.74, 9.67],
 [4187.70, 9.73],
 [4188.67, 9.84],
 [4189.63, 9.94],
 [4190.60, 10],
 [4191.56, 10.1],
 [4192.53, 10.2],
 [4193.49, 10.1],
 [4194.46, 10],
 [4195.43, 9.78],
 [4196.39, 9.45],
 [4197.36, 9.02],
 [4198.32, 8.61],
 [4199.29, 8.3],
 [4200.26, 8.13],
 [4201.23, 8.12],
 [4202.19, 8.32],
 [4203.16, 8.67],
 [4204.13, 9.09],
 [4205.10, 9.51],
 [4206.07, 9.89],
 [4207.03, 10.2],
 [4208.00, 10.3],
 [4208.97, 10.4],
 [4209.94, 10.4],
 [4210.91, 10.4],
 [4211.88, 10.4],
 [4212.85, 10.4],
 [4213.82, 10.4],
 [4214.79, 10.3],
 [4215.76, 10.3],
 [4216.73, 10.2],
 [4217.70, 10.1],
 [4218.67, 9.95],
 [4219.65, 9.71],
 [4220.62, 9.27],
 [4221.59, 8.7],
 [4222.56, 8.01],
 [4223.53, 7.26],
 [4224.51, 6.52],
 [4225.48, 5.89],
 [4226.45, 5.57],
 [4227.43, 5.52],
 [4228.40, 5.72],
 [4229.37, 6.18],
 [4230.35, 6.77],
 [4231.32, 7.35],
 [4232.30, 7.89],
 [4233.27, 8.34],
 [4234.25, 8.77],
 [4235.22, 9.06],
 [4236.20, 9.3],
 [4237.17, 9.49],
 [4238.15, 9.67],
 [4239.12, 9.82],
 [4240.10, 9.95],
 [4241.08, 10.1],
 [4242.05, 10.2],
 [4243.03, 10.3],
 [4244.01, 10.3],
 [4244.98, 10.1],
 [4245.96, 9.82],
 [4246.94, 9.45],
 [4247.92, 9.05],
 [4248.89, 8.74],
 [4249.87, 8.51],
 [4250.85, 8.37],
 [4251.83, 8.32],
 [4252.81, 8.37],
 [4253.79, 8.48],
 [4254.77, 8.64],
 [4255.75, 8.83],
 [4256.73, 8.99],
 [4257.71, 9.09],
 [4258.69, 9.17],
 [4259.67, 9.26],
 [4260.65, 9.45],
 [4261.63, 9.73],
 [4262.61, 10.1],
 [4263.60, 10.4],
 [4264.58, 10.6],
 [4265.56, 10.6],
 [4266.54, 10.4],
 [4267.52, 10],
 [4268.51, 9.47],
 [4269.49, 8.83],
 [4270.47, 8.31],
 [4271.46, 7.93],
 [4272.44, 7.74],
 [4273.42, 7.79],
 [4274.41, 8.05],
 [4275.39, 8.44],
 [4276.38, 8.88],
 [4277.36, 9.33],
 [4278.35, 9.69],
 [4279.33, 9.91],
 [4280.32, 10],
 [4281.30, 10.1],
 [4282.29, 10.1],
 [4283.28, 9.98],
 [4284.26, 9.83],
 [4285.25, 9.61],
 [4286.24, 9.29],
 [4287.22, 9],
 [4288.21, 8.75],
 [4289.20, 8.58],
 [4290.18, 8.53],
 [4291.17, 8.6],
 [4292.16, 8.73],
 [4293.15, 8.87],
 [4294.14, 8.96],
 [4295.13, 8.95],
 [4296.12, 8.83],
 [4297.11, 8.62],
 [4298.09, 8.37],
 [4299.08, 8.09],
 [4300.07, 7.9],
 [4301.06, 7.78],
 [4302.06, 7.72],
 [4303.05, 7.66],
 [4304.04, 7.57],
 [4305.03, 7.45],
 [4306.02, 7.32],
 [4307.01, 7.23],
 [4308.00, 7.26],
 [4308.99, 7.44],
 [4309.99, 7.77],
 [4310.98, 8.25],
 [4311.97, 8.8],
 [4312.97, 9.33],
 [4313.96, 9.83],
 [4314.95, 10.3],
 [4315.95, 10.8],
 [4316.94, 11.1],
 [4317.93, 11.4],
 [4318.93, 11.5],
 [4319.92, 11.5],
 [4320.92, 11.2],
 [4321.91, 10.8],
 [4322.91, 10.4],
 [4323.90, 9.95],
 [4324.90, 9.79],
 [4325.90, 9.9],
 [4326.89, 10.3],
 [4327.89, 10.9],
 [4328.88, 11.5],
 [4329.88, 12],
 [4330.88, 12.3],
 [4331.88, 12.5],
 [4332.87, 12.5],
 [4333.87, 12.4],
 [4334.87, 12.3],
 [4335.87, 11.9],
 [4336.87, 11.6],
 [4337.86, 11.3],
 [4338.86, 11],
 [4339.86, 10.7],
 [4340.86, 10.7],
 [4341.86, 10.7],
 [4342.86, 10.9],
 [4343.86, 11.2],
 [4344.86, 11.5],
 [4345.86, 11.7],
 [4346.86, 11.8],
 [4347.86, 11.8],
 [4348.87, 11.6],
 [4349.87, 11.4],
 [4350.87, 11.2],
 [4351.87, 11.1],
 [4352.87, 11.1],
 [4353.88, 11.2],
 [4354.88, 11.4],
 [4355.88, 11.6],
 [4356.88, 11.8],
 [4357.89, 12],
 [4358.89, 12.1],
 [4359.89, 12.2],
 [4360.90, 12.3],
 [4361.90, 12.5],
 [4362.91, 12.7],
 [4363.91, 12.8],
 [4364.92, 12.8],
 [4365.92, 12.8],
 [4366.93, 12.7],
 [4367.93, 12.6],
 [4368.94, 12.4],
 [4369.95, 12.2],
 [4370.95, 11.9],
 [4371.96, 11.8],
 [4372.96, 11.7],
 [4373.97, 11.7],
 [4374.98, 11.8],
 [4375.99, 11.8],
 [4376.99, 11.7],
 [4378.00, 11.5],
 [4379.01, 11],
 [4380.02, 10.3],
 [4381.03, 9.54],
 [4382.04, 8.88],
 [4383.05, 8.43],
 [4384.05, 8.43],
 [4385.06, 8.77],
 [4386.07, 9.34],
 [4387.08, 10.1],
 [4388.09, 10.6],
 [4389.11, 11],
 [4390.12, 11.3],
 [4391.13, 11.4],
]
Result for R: 4.9 angstroms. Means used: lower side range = 9.84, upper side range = 11.4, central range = 8.48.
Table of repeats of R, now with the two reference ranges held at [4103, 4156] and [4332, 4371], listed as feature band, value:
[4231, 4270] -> 5.2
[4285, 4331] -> 8.5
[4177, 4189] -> 0.4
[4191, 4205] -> 1.5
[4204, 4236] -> 5.2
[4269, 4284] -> 2.7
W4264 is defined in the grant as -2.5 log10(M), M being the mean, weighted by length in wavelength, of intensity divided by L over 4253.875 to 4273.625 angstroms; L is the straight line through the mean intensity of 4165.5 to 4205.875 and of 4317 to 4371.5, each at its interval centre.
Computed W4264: 0.14 mag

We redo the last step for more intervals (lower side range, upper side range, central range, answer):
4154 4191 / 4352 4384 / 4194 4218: 0.080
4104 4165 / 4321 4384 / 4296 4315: 0.338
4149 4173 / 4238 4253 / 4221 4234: 0.355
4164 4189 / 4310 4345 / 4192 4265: 0.127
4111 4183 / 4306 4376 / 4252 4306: 0.196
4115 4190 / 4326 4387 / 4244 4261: 0.174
